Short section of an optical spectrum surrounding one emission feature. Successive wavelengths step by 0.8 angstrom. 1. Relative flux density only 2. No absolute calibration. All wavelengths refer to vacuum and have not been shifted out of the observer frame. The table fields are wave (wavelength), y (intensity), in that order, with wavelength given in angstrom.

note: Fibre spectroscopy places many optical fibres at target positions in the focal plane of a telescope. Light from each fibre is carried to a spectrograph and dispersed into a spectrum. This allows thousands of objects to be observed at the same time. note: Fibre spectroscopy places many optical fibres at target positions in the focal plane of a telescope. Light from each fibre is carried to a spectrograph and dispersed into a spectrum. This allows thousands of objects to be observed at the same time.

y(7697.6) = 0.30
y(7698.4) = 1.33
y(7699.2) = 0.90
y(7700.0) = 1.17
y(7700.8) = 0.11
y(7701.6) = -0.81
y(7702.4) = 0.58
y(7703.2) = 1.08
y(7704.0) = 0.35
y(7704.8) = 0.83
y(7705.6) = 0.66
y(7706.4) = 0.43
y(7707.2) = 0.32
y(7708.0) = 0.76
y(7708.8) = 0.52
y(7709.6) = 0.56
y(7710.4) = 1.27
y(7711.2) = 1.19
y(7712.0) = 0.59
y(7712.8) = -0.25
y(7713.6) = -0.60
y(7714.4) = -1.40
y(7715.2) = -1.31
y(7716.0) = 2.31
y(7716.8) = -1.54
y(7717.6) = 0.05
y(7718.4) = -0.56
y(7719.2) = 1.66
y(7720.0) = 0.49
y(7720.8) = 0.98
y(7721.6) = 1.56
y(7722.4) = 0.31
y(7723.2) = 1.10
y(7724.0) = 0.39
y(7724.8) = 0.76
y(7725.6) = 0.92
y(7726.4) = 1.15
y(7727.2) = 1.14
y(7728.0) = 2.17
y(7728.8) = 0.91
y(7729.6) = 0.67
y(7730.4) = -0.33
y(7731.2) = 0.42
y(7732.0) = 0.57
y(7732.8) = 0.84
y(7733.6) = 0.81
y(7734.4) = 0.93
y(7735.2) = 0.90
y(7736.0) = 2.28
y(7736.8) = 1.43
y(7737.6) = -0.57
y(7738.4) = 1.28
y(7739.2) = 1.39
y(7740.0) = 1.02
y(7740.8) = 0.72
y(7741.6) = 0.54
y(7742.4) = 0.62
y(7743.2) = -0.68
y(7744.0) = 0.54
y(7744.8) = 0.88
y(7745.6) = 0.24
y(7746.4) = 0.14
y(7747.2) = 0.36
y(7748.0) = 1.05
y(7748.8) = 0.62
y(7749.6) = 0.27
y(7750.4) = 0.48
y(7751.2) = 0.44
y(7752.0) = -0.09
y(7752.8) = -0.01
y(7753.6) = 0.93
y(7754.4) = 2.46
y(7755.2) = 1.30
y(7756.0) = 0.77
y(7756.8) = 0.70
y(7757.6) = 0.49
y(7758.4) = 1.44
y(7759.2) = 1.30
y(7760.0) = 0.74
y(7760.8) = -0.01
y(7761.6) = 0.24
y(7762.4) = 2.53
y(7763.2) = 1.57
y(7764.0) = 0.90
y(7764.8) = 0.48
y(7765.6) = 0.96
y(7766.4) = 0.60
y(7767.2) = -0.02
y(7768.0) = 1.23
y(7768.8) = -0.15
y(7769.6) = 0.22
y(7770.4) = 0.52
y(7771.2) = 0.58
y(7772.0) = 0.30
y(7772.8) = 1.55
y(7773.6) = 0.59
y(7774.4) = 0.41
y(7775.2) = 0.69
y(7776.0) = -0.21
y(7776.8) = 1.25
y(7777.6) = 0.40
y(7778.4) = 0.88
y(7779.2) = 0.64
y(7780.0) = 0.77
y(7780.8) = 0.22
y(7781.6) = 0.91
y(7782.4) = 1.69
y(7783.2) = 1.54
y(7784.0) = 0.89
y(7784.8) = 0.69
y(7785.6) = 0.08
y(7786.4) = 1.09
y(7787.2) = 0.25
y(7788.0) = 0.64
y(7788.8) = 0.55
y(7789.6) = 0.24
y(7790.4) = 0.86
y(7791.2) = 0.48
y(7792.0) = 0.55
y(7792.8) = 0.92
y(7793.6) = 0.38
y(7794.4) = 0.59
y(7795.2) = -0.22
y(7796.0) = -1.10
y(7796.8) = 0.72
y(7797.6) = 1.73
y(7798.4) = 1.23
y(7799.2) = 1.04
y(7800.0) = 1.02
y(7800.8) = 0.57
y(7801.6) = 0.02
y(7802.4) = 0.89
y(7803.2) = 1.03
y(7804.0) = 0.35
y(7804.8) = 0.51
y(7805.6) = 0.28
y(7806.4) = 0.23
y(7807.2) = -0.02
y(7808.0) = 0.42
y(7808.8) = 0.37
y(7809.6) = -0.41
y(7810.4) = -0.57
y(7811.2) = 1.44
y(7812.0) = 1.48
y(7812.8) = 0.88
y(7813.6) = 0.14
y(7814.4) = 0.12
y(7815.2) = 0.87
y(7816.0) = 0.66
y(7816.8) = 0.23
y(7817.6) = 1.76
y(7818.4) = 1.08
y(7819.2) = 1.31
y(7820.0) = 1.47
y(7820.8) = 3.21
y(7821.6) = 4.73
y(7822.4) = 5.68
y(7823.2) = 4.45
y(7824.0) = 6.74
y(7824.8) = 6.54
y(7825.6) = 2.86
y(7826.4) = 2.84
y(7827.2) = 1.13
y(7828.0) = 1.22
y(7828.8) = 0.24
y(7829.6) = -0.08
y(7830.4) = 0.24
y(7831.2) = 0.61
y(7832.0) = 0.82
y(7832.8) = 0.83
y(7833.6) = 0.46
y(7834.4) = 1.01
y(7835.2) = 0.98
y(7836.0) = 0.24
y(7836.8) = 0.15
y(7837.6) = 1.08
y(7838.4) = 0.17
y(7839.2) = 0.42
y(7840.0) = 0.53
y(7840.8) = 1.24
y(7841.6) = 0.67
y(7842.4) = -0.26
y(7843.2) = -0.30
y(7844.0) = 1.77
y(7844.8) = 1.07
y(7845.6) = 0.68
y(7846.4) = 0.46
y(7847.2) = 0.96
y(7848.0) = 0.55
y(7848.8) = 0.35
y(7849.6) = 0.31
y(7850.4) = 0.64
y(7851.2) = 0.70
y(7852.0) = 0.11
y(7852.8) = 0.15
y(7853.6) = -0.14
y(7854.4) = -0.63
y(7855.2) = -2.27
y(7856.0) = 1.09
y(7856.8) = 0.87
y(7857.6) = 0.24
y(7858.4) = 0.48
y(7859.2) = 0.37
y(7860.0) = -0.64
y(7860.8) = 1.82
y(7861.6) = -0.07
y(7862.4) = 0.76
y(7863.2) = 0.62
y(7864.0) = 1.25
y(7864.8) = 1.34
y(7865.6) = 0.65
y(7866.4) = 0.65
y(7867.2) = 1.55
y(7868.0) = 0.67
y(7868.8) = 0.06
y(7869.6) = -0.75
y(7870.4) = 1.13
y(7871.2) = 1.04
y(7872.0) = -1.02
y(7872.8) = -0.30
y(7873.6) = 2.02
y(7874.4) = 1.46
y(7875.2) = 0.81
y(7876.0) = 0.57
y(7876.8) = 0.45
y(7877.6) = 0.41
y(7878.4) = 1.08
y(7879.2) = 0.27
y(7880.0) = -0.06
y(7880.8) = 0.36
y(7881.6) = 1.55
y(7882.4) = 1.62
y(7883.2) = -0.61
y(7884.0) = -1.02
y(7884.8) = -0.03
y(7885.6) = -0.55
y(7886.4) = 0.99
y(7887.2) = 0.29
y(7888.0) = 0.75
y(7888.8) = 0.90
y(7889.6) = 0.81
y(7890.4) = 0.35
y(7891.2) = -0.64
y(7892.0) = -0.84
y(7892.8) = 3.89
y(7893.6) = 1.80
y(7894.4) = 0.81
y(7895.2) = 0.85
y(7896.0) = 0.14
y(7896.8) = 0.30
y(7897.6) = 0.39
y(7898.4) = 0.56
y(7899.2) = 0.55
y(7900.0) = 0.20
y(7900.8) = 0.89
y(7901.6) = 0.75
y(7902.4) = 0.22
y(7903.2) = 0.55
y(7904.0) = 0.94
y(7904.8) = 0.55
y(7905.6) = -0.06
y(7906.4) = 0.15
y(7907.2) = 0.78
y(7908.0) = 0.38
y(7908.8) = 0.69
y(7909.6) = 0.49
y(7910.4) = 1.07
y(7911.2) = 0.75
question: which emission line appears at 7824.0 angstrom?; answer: H-gamma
